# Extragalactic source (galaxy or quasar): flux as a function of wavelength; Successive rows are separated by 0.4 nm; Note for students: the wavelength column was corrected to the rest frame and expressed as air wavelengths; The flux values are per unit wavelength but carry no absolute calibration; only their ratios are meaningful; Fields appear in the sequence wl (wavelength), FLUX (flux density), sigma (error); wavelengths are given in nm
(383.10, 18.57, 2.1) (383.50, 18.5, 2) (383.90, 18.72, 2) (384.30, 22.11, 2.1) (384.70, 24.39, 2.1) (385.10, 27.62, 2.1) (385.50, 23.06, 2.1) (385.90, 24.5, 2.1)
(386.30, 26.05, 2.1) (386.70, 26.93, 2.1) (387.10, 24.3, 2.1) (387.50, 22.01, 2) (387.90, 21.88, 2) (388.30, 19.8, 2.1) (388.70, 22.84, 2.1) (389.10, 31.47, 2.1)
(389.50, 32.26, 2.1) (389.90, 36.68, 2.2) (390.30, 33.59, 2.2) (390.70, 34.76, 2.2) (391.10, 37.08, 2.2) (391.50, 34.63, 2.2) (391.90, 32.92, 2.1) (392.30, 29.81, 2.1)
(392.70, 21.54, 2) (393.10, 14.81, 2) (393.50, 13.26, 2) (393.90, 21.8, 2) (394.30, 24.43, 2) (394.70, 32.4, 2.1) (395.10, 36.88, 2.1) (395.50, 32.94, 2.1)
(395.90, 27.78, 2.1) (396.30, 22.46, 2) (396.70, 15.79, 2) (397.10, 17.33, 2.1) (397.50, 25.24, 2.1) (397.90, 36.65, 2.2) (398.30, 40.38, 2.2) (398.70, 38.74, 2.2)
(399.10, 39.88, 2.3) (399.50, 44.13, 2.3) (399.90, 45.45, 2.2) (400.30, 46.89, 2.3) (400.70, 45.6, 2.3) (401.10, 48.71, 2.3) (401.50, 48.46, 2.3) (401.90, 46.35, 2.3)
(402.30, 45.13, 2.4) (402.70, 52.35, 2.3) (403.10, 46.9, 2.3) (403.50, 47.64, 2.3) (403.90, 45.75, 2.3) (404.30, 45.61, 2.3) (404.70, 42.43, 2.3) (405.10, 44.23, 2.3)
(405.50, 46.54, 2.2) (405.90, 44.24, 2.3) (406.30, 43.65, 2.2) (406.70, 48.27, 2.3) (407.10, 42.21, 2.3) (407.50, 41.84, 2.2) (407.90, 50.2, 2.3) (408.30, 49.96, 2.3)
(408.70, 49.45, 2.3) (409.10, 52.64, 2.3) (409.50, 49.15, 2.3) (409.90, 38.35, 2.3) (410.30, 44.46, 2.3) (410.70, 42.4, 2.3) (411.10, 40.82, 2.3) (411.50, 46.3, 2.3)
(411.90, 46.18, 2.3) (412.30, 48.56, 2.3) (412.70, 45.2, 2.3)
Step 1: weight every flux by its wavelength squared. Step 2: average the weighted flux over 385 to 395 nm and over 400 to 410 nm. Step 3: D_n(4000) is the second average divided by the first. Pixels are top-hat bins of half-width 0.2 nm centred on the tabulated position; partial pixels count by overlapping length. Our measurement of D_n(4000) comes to 1.87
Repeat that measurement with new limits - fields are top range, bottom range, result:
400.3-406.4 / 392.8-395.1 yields 2.14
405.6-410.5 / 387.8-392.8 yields 1.67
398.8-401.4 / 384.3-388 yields 1.97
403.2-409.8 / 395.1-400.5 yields 1.44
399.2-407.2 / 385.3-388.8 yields 2.12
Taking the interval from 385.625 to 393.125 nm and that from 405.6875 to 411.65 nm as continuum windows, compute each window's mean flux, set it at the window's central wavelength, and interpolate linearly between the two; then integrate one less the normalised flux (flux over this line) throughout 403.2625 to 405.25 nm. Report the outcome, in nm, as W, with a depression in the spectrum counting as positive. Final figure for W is -0.17 nm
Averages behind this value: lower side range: 28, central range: 45.2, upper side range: 45.6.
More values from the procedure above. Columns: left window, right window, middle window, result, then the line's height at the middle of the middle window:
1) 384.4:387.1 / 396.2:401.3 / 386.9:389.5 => 0.283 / 27.3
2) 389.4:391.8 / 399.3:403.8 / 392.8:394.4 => 0.831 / 38.2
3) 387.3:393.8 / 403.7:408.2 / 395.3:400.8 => 0.353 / 36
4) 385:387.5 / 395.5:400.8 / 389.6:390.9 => -0.312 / 28.1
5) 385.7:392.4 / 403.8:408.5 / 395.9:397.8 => 0.760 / 36.4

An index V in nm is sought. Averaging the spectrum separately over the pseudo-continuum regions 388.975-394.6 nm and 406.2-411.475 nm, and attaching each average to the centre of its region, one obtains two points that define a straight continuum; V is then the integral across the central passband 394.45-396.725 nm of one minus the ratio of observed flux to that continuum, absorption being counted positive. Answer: 0.23 nm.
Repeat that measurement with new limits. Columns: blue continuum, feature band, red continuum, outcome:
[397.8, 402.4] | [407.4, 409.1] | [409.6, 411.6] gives -0.23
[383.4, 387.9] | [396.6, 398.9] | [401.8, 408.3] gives 0.50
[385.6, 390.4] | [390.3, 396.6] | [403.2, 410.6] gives 0.81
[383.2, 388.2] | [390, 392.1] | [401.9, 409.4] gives -0.38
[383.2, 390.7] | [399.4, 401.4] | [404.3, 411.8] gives -0.43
